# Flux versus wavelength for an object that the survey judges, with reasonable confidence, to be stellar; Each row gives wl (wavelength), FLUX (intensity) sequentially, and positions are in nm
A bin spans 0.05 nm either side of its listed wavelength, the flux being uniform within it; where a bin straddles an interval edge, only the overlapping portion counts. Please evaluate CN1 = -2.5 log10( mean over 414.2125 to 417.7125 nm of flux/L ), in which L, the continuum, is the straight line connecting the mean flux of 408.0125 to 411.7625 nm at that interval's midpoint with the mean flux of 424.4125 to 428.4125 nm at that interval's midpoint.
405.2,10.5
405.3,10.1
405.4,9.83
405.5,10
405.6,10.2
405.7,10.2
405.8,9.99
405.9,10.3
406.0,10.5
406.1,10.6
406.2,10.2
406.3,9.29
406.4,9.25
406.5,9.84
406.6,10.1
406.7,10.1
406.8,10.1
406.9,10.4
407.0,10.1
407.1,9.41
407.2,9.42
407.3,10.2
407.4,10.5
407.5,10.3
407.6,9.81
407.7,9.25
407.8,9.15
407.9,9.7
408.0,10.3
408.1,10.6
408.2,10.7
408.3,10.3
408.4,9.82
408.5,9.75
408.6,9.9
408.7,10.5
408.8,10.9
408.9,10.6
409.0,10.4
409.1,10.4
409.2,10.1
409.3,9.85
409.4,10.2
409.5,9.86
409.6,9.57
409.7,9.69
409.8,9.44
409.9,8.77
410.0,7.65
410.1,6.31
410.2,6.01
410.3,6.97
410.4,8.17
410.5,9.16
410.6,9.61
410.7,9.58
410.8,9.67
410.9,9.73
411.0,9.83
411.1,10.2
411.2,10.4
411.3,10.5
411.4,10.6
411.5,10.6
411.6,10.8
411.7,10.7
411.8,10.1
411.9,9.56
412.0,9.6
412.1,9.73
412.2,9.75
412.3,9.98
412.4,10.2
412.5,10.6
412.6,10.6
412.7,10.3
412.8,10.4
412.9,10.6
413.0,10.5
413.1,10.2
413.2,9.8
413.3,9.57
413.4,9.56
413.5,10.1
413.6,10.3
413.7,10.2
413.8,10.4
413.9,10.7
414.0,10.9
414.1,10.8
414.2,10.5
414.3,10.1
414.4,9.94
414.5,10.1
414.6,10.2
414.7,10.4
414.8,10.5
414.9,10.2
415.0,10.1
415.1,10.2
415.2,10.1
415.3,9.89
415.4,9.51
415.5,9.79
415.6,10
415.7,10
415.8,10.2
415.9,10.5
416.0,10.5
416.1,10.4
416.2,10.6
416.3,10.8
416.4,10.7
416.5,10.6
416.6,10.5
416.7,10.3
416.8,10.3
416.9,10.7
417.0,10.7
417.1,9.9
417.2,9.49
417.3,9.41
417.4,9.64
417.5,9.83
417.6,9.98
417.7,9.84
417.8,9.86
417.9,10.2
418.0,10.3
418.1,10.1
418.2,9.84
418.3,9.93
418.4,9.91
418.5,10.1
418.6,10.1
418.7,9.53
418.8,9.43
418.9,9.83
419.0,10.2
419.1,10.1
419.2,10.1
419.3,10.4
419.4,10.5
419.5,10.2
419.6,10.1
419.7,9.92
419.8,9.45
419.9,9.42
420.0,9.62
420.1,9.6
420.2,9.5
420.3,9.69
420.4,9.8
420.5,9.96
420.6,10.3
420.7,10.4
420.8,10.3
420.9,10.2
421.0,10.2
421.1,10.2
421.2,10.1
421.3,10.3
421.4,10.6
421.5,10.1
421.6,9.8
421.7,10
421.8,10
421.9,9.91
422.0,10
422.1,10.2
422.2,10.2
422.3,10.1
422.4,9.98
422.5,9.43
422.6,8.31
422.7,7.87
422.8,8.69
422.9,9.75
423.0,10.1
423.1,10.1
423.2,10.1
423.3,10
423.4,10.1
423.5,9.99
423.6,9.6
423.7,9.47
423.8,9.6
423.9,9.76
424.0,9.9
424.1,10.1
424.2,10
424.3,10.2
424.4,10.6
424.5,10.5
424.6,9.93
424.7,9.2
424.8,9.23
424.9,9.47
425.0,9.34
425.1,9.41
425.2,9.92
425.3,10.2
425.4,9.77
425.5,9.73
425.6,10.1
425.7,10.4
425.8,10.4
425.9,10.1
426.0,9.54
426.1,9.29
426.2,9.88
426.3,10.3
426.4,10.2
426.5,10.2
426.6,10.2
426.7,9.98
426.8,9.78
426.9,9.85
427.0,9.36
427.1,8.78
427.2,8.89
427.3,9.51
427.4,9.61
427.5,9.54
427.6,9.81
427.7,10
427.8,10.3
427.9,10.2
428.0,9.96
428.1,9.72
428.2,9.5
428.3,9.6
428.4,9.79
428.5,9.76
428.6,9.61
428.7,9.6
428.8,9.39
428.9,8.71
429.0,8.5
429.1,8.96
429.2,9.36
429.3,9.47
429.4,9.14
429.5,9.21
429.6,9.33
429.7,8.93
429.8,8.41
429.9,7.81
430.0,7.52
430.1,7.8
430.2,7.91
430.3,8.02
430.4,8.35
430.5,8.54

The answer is -0.05 mag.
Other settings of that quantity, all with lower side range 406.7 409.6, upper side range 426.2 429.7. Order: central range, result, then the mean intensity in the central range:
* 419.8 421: -0.012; 9.88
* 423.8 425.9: -0.027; 9.91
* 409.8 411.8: 0.086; 9.25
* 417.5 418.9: -0.010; 9.93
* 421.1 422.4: -0.040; 10.1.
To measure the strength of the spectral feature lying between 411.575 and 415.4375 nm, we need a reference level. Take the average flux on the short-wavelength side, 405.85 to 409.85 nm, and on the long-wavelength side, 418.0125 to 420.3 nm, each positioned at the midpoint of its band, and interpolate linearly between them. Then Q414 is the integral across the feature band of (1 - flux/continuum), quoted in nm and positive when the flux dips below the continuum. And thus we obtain -0.09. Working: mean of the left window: 10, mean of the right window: 9.91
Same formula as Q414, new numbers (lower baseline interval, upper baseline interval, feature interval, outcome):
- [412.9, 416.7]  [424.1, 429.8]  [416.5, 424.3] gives 0.05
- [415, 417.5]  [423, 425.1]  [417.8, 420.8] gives 0.03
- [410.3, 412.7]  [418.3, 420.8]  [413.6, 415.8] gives -0.06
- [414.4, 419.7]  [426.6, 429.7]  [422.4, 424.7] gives 0.01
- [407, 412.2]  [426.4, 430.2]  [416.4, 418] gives -0.09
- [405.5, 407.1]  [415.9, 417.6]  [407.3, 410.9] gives 0.20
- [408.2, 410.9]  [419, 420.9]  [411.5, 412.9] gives -0.10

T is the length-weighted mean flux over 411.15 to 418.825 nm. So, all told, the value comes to 10.2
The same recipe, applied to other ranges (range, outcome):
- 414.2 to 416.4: 10.2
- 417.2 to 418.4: 9.89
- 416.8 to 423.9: 9.9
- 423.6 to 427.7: 9.8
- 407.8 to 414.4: 9.89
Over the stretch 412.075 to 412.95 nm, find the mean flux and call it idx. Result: 10.3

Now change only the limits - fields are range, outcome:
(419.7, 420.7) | 9.75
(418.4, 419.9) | 9.97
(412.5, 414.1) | 10.3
